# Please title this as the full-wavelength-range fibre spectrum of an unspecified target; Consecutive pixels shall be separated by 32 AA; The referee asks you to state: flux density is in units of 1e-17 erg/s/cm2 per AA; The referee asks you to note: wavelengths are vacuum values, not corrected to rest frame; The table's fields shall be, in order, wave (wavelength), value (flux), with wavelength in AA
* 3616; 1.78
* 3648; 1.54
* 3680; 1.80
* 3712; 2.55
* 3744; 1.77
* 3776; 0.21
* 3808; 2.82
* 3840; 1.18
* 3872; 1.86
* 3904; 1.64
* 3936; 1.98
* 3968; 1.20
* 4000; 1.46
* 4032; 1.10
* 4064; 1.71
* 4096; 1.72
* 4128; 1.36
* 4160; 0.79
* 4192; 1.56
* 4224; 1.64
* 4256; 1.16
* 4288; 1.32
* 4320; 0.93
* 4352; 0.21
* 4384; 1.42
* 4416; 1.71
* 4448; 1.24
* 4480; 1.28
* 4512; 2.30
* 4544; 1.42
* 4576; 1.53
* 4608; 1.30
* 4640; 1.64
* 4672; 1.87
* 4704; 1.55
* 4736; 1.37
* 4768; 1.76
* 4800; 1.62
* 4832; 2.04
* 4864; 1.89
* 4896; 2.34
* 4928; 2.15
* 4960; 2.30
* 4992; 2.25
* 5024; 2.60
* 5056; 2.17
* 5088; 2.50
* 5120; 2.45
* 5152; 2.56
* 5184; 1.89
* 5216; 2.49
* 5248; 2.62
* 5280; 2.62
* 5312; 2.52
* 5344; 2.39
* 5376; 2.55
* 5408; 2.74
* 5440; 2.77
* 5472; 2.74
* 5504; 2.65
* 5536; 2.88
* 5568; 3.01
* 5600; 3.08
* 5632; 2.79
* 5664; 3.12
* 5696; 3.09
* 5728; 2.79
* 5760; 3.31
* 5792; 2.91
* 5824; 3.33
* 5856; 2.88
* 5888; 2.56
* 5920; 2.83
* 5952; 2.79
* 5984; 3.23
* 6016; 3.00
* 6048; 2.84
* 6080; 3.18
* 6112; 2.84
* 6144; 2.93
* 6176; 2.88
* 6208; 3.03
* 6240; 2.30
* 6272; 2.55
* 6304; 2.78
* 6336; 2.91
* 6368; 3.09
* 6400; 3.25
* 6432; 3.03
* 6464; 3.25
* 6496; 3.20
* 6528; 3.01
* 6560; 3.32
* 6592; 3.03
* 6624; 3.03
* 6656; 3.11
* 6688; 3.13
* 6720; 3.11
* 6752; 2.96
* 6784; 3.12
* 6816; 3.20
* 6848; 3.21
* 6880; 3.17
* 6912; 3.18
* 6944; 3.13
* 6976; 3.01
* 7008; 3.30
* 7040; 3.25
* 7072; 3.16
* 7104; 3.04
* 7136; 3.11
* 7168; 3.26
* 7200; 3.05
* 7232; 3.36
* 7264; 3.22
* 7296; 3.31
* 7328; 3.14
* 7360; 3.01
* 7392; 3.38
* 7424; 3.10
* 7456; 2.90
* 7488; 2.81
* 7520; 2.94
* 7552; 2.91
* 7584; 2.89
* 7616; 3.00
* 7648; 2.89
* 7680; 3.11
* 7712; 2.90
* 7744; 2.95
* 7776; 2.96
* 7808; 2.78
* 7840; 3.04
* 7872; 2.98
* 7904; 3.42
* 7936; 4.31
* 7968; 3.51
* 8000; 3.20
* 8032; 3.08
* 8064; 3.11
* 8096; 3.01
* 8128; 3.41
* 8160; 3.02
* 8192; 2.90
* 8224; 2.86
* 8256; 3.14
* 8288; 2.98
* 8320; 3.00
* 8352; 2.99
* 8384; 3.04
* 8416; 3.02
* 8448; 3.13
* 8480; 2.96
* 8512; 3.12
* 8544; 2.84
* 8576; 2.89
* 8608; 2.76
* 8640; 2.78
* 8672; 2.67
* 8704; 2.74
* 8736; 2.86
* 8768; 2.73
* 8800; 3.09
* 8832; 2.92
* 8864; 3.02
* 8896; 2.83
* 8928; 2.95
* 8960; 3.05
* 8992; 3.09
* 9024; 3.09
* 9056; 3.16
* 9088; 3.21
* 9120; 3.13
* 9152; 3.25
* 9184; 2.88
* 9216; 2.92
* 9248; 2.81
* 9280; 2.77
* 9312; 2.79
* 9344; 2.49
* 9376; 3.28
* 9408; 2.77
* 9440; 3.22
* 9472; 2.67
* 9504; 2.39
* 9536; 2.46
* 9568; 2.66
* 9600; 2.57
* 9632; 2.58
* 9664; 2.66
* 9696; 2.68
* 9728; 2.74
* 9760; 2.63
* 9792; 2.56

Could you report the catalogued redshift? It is 0.208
